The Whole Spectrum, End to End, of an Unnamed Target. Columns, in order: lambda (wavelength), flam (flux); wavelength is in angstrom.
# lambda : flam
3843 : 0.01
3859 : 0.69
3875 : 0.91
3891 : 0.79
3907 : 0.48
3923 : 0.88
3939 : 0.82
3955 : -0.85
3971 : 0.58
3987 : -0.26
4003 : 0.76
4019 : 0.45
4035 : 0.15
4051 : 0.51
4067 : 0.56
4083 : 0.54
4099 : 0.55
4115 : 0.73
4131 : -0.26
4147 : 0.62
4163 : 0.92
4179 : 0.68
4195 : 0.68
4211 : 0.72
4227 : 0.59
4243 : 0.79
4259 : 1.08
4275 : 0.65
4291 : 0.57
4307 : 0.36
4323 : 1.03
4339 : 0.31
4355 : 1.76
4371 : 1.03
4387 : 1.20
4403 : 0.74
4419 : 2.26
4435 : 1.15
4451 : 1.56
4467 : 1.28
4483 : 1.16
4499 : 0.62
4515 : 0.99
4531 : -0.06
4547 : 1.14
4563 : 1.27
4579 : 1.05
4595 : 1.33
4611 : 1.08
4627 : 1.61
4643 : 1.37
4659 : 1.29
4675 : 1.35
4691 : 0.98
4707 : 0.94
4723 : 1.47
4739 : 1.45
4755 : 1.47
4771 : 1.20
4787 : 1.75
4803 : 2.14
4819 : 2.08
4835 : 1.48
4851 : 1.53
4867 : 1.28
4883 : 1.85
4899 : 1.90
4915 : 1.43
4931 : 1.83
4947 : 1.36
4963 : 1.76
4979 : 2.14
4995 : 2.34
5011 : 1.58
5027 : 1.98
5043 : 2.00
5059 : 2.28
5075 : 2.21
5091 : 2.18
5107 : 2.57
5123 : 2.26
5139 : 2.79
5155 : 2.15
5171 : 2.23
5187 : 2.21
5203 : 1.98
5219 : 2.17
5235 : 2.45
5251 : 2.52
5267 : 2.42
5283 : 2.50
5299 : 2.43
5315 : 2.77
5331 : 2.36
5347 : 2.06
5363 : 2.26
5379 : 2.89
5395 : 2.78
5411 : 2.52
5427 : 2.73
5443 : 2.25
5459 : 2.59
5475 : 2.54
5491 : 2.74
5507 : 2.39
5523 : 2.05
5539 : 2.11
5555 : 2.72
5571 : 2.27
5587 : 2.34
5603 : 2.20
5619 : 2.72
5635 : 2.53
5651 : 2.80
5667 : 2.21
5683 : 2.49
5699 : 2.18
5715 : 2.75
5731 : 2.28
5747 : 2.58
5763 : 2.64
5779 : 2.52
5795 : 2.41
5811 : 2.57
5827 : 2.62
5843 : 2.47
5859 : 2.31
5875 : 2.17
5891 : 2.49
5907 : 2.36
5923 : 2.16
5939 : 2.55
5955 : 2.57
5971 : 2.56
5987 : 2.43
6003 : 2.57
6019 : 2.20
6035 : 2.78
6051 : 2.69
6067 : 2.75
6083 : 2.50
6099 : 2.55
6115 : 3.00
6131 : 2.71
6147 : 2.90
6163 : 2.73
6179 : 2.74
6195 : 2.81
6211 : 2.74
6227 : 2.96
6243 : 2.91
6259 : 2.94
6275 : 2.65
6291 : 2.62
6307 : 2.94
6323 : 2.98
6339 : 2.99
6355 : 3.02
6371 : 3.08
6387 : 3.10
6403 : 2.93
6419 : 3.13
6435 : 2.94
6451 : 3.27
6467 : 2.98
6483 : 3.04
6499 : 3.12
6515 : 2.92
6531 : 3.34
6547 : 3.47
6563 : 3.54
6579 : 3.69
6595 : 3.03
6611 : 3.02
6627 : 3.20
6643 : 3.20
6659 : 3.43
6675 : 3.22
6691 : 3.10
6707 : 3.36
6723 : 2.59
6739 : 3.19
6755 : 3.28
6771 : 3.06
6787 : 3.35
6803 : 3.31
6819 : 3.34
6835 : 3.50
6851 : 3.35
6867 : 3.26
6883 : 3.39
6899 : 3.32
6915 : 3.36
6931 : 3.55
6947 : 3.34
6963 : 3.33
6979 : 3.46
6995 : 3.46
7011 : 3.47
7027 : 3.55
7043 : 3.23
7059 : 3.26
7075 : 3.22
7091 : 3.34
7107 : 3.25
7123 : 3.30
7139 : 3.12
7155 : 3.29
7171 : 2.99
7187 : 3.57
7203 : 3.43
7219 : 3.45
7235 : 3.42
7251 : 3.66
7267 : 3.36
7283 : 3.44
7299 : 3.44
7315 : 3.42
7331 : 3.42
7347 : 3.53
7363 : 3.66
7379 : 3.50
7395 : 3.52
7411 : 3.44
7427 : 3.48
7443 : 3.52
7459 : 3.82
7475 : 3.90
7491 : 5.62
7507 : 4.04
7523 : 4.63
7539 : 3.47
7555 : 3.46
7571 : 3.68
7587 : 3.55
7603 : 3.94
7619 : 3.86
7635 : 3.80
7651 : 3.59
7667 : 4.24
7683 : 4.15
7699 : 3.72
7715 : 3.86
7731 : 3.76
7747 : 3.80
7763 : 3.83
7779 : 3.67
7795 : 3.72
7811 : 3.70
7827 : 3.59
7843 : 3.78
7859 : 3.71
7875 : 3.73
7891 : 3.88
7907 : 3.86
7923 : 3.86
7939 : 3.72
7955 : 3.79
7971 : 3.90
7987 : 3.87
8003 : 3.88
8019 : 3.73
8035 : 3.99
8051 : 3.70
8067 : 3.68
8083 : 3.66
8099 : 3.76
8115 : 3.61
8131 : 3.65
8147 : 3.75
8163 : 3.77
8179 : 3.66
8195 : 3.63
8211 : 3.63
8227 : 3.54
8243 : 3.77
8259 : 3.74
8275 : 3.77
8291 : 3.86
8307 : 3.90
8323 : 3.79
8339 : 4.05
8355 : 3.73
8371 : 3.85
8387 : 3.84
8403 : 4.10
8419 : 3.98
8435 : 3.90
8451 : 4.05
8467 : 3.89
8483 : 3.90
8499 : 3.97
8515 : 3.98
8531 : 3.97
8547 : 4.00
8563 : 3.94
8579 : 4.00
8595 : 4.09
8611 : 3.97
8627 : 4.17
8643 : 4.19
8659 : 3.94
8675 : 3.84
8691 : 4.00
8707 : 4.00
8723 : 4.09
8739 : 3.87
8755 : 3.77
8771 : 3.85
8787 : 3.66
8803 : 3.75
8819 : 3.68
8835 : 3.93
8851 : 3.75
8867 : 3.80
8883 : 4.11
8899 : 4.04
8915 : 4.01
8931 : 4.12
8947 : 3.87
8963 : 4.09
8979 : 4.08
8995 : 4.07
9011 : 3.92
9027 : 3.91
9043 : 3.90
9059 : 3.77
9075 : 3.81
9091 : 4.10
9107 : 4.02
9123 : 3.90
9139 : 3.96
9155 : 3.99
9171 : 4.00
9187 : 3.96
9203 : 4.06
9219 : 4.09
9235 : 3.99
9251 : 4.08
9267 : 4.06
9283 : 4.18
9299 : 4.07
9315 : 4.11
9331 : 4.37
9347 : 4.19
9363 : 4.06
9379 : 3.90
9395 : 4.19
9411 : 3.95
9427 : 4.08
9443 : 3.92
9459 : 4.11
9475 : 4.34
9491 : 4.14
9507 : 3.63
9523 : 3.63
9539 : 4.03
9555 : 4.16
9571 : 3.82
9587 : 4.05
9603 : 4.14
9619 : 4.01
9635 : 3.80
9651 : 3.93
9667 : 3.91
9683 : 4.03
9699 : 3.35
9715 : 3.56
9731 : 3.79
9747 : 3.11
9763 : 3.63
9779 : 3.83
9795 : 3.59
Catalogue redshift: 0.14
